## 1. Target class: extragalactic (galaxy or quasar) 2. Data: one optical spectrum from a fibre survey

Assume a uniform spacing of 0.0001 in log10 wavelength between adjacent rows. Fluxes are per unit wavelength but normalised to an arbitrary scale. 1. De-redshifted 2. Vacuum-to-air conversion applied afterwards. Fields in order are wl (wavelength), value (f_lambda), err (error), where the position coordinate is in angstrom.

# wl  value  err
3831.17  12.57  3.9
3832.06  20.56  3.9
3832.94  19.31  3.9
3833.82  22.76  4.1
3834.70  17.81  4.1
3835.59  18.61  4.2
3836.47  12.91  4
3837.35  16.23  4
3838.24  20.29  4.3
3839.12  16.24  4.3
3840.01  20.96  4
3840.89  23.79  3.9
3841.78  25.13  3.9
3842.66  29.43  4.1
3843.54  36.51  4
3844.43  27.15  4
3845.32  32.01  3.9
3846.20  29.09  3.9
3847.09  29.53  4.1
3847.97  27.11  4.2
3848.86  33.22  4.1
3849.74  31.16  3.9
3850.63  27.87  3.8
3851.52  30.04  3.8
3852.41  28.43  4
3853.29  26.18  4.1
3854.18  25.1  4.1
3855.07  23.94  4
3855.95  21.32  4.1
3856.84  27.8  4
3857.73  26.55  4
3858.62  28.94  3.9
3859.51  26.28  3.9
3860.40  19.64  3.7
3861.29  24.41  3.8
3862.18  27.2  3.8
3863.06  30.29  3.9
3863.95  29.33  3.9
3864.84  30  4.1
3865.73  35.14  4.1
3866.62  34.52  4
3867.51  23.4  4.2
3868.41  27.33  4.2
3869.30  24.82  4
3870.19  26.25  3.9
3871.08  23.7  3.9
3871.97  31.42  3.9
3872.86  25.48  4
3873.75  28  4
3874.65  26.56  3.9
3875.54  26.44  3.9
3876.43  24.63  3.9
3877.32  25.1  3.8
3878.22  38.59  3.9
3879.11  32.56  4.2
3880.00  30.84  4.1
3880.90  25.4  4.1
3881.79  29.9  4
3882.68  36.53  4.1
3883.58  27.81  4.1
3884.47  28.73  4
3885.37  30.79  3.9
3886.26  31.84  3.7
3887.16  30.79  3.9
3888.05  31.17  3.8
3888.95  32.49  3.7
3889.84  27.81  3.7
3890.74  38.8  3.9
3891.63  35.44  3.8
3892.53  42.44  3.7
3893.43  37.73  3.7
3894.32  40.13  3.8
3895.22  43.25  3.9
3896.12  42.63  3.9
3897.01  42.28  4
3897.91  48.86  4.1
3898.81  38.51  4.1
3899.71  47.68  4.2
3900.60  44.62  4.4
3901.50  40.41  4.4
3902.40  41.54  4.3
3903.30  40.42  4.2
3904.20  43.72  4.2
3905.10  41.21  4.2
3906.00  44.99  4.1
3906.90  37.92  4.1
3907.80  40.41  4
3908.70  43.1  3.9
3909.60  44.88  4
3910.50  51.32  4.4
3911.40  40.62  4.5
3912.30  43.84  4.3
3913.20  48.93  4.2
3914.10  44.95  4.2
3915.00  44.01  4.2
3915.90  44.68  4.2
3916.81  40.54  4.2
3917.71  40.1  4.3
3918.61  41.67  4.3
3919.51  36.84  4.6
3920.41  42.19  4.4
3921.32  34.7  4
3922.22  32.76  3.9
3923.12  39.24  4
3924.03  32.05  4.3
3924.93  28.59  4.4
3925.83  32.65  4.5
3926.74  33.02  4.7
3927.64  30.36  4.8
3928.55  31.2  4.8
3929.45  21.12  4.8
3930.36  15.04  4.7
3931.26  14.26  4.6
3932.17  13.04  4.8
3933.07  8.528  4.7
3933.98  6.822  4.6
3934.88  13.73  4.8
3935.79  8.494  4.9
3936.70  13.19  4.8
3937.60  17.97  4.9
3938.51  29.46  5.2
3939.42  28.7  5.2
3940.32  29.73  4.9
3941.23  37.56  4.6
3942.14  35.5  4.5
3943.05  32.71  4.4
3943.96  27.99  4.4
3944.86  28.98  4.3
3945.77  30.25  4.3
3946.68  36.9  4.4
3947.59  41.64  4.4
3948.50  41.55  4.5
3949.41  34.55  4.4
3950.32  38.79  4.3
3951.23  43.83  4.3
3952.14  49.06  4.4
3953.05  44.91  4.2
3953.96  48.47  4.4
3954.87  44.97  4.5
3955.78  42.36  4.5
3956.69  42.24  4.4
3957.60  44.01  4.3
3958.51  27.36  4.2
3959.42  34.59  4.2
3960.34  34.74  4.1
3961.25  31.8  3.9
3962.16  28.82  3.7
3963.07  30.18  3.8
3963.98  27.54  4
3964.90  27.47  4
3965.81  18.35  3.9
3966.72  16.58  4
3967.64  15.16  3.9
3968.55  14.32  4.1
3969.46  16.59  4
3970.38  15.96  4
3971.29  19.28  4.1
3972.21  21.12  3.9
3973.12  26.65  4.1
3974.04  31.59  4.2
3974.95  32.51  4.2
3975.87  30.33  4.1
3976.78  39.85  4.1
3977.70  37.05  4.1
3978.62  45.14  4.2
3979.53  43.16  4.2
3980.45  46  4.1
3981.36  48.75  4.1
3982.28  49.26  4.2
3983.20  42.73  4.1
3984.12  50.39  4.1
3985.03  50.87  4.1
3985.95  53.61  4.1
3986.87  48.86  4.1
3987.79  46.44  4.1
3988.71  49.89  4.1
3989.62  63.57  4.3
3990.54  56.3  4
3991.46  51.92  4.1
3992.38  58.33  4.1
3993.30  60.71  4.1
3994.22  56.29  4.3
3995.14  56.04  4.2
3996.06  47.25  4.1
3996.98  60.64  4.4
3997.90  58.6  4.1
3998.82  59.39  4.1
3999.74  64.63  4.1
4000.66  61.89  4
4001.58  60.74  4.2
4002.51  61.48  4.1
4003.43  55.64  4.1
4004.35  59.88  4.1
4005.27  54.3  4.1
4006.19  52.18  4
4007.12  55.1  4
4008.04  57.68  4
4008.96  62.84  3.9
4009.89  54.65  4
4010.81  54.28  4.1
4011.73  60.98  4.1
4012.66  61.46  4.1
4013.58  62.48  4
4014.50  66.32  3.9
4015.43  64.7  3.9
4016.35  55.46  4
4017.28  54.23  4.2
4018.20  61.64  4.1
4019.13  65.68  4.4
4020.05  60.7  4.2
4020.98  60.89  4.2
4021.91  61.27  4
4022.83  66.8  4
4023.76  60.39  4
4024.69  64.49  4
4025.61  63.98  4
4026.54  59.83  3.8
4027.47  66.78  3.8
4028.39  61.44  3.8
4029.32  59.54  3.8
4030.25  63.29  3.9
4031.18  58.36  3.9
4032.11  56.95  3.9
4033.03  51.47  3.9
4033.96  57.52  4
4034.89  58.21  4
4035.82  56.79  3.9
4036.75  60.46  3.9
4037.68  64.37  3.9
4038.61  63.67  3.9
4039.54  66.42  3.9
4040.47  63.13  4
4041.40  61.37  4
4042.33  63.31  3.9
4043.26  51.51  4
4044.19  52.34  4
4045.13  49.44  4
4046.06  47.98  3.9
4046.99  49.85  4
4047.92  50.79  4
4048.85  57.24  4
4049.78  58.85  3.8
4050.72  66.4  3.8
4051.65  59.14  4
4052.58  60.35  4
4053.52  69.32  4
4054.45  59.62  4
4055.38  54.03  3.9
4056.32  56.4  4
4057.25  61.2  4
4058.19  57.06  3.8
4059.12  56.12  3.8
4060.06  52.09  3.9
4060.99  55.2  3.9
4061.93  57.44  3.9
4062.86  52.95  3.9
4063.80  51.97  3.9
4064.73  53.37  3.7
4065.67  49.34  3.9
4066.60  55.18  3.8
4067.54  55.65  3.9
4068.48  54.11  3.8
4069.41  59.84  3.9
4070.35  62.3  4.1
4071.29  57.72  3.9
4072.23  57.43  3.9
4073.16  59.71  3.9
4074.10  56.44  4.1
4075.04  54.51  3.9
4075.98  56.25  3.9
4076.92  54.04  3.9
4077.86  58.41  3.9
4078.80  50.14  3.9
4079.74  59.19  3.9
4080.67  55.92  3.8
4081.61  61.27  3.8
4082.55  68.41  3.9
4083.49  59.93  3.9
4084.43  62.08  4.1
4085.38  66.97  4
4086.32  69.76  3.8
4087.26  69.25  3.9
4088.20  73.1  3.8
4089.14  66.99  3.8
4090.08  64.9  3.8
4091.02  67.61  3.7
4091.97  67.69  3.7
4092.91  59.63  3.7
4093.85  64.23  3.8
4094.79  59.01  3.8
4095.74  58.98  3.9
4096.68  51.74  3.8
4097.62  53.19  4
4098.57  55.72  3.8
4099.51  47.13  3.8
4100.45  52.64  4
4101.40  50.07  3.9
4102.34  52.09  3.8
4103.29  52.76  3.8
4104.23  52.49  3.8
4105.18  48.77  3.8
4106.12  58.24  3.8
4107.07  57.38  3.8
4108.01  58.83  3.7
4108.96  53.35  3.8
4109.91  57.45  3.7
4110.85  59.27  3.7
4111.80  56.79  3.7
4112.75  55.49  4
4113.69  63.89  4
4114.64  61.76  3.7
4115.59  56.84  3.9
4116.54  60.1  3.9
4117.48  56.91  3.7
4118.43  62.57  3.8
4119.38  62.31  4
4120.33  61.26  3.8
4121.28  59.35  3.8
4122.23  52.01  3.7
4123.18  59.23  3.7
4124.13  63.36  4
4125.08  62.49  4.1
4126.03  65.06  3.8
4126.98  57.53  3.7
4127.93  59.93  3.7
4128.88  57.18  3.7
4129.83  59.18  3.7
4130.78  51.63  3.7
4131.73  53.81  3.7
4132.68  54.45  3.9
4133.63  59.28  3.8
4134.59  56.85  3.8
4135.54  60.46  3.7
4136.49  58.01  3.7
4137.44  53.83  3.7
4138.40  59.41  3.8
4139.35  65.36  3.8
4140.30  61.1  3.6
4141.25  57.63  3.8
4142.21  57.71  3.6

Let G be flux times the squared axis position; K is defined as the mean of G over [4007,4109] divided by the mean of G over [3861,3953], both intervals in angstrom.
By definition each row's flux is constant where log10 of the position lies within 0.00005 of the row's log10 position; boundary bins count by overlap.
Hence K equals 1.90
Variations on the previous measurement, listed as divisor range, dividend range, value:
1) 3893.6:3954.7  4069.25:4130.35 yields 1.82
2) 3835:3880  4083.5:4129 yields 2.51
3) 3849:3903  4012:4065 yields 2.03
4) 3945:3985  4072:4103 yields 1.82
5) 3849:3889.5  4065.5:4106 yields 2.30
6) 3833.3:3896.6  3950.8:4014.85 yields 1.68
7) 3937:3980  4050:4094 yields 1.96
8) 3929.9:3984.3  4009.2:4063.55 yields 2.00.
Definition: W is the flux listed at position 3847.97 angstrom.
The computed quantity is 27.11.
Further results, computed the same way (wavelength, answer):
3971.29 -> 19.28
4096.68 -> 51.74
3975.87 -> 30.33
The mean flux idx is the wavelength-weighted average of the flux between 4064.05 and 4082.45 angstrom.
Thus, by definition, 56.6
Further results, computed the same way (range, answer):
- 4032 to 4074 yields 57.2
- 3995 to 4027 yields 59.7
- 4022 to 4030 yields 62.9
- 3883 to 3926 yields 39.3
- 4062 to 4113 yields 57.9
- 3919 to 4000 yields 35.8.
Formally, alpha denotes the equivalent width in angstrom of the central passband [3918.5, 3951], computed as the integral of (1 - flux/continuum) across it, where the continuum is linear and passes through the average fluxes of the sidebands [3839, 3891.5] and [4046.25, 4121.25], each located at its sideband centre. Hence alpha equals 8.2 angstrom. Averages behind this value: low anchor 28.5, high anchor 58.1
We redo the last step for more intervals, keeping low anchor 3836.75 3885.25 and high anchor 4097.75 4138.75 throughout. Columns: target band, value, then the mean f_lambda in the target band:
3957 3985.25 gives 5.74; 32.1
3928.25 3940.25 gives 6.24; 17.3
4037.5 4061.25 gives -4.24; 57.9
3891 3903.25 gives -3.96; 41.9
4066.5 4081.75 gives -1.43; 56.9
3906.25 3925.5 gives -3.94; 40.6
